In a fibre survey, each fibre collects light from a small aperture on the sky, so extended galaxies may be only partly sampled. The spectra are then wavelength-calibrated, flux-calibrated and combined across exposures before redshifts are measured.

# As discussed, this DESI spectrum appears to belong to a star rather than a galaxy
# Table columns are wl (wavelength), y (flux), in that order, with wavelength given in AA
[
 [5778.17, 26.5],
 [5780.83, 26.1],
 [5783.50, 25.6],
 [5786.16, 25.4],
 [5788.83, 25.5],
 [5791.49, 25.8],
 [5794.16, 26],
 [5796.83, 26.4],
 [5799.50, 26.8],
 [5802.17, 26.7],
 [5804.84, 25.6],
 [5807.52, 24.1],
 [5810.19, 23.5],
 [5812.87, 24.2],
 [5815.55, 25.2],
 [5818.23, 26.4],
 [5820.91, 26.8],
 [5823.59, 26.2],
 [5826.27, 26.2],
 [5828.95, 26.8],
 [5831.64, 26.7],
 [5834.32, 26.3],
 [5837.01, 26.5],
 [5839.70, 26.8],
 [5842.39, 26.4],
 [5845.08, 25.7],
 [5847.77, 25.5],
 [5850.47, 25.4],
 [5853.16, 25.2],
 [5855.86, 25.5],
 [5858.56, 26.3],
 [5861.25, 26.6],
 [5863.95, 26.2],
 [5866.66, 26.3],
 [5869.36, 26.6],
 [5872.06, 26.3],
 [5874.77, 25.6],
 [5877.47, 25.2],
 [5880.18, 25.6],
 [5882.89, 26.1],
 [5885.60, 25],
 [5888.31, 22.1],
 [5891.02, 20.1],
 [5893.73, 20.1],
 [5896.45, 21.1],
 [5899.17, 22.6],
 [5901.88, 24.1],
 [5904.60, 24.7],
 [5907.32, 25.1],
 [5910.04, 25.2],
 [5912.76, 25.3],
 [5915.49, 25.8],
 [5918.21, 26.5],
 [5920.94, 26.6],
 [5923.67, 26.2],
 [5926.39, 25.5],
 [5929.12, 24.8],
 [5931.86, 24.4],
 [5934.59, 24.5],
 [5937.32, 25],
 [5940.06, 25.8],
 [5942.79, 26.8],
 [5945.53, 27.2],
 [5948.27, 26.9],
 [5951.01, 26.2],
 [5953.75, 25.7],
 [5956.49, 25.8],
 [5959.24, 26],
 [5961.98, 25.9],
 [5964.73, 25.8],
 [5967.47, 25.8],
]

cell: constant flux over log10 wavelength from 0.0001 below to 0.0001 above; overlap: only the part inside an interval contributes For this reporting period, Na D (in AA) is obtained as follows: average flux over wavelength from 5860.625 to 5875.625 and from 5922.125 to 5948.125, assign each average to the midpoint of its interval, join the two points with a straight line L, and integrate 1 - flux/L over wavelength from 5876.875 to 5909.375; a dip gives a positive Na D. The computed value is 3.2 AA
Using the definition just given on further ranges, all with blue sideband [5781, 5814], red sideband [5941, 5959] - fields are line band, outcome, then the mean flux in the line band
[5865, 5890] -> 0.6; 25.4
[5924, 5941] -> 0.8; 25.1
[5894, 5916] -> 1.8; 24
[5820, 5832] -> -0.4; 26.5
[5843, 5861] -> 0.1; 25.7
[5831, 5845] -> -0.4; 26.5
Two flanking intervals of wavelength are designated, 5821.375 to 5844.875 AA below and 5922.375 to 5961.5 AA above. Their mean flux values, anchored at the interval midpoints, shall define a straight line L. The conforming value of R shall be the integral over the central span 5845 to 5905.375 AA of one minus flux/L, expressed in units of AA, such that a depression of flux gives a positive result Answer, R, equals 3.5 AA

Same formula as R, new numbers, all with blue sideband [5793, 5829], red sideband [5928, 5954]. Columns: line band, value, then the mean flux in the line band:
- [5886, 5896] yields 1.8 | 21.2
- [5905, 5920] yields 0.1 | 25.5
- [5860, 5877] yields -0.3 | 26.2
